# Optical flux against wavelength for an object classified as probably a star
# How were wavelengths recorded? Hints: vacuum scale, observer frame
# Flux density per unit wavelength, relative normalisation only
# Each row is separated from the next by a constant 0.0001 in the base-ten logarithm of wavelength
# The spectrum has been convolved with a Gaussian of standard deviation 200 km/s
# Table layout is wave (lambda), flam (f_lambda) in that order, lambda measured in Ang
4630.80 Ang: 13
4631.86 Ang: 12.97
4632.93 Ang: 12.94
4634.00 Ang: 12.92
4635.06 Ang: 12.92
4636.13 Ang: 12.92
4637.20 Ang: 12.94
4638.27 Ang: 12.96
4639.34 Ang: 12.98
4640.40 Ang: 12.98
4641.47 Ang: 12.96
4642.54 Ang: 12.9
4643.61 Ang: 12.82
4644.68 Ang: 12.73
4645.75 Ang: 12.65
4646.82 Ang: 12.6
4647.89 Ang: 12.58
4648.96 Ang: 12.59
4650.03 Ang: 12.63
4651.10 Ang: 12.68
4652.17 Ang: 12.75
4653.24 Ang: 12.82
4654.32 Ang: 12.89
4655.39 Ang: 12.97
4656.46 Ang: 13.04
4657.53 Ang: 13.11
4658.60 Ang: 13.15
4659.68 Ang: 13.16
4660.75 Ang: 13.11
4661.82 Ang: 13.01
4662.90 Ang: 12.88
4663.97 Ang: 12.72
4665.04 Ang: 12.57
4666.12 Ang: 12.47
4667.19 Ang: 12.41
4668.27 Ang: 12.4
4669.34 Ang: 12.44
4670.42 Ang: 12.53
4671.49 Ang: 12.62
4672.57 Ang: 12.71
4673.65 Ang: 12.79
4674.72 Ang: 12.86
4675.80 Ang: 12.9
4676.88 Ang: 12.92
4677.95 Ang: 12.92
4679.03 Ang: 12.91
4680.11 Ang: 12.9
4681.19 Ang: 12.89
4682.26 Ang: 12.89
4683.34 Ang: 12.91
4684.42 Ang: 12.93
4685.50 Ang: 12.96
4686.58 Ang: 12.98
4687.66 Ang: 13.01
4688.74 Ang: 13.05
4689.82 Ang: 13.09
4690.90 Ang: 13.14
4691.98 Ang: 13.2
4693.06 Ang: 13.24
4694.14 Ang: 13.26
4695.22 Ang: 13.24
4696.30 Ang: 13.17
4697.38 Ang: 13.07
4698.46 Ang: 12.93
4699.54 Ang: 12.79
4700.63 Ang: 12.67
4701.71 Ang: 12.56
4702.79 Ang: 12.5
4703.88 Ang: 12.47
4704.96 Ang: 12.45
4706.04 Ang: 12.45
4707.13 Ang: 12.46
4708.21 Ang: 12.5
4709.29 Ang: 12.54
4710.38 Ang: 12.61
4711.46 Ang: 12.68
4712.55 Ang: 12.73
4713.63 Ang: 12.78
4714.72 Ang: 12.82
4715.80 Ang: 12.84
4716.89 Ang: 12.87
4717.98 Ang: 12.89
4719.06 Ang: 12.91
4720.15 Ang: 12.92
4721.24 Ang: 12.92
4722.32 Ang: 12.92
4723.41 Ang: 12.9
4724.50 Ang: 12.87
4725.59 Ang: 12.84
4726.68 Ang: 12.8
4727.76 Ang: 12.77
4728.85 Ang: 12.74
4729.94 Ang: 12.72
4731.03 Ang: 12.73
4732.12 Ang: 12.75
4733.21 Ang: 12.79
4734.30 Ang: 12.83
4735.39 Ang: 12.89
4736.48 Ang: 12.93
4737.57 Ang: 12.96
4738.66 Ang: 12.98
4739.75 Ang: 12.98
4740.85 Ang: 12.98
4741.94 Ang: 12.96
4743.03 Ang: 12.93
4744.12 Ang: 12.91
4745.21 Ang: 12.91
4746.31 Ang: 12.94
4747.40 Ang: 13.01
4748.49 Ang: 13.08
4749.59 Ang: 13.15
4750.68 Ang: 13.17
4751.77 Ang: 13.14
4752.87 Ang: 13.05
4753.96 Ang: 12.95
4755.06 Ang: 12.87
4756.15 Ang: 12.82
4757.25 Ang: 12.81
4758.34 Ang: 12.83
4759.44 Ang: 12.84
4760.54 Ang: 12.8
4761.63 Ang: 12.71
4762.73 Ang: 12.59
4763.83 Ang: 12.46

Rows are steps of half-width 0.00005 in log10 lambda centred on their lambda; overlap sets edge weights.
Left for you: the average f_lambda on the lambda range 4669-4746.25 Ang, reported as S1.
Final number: 12.8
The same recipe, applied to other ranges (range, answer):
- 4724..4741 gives 12.8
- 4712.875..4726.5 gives 12.9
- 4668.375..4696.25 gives 12.9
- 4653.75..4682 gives 12.8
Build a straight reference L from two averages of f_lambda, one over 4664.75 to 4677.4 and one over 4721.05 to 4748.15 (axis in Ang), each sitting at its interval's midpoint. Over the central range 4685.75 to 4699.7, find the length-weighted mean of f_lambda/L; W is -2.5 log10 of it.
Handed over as -0.03 mag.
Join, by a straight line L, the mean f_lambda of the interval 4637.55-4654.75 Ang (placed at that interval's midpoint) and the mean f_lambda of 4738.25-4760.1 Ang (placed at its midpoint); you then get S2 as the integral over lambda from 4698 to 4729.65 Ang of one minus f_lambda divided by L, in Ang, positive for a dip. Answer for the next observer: 0.42 Ang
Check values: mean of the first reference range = 12.8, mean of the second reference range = 13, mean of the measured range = 12.7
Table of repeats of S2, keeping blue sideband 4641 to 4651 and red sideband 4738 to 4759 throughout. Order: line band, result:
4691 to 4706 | 0.0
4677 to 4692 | -0.2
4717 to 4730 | 0.1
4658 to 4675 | 0.0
